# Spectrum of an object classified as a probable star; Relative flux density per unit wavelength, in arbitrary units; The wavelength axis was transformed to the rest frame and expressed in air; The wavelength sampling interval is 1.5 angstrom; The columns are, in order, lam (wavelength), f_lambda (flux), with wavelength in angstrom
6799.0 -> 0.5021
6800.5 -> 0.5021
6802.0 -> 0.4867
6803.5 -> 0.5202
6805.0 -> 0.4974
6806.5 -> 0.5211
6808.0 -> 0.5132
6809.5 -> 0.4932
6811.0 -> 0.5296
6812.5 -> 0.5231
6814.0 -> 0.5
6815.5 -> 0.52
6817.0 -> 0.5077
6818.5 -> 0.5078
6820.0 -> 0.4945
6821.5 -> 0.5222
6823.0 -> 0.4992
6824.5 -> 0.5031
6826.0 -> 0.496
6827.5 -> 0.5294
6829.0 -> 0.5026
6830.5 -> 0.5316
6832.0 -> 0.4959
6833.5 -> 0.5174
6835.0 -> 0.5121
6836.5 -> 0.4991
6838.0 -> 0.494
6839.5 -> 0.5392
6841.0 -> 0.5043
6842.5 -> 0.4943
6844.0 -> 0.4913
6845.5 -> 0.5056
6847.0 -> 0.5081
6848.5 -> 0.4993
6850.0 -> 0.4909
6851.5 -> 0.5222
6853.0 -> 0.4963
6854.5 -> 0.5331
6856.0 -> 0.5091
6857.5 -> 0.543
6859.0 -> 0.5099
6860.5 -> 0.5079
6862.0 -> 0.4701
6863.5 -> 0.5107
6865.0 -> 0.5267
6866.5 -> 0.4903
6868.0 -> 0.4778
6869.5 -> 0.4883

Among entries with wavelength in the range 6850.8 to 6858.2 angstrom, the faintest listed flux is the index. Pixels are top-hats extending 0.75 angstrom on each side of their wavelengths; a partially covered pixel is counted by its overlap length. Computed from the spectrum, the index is 0.4963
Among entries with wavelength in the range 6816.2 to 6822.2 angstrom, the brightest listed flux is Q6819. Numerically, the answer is 0.5222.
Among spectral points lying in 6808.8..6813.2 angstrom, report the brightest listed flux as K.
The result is 0.5296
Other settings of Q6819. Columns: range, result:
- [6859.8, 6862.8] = 0.5079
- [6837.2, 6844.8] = 0.5392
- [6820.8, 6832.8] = 0.5316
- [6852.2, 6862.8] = 0.543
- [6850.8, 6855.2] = 0.5331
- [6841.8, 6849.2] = 0.5081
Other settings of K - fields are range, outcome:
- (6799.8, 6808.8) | 0.5211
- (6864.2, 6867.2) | 0.5267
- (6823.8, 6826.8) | 0.5031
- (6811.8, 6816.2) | 0.5231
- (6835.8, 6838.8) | 0.4991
